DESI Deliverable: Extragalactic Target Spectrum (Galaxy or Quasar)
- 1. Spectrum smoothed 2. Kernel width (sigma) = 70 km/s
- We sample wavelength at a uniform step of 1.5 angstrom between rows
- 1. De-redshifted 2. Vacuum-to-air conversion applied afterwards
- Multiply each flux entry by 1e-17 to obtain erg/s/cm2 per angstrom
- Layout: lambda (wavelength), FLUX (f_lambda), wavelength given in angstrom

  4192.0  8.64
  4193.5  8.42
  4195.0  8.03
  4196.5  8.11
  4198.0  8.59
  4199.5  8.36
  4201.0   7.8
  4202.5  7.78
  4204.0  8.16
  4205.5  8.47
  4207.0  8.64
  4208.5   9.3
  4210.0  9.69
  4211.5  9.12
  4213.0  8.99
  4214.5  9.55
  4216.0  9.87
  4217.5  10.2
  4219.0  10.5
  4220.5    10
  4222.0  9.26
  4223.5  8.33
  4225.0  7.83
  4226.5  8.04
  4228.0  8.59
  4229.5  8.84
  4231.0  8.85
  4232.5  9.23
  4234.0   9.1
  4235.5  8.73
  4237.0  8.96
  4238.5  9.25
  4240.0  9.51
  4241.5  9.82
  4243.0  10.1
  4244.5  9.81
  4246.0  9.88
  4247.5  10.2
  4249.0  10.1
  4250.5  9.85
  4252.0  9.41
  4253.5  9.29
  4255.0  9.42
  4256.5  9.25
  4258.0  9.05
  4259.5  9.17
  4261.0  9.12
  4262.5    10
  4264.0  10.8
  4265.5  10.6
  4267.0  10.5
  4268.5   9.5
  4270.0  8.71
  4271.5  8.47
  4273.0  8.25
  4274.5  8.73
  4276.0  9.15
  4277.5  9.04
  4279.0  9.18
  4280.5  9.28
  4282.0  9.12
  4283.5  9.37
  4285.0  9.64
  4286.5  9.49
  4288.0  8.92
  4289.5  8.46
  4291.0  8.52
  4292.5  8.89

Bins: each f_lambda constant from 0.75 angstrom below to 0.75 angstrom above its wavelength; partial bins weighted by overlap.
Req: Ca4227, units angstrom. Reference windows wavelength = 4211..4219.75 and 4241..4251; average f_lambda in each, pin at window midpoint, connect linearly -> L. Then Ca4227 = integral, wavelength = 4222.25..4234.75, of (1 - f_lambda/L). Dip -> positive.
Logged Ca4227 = 1.5 angstrom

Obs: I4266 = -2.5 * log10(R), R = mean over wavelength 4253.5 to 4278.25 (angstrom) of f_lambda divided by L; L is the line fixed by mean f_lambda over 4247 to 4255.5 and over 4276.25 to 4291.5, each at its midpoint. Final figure 0.01 mag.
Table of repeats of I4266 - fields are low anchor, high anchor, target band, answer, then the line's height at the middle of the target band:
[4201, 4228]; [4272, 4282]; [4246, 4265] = -0.08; 8.96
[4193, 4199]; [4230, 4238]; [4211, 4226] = -0.08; 8.7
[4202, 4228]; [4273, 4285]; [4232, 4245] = -0.04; 9.06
